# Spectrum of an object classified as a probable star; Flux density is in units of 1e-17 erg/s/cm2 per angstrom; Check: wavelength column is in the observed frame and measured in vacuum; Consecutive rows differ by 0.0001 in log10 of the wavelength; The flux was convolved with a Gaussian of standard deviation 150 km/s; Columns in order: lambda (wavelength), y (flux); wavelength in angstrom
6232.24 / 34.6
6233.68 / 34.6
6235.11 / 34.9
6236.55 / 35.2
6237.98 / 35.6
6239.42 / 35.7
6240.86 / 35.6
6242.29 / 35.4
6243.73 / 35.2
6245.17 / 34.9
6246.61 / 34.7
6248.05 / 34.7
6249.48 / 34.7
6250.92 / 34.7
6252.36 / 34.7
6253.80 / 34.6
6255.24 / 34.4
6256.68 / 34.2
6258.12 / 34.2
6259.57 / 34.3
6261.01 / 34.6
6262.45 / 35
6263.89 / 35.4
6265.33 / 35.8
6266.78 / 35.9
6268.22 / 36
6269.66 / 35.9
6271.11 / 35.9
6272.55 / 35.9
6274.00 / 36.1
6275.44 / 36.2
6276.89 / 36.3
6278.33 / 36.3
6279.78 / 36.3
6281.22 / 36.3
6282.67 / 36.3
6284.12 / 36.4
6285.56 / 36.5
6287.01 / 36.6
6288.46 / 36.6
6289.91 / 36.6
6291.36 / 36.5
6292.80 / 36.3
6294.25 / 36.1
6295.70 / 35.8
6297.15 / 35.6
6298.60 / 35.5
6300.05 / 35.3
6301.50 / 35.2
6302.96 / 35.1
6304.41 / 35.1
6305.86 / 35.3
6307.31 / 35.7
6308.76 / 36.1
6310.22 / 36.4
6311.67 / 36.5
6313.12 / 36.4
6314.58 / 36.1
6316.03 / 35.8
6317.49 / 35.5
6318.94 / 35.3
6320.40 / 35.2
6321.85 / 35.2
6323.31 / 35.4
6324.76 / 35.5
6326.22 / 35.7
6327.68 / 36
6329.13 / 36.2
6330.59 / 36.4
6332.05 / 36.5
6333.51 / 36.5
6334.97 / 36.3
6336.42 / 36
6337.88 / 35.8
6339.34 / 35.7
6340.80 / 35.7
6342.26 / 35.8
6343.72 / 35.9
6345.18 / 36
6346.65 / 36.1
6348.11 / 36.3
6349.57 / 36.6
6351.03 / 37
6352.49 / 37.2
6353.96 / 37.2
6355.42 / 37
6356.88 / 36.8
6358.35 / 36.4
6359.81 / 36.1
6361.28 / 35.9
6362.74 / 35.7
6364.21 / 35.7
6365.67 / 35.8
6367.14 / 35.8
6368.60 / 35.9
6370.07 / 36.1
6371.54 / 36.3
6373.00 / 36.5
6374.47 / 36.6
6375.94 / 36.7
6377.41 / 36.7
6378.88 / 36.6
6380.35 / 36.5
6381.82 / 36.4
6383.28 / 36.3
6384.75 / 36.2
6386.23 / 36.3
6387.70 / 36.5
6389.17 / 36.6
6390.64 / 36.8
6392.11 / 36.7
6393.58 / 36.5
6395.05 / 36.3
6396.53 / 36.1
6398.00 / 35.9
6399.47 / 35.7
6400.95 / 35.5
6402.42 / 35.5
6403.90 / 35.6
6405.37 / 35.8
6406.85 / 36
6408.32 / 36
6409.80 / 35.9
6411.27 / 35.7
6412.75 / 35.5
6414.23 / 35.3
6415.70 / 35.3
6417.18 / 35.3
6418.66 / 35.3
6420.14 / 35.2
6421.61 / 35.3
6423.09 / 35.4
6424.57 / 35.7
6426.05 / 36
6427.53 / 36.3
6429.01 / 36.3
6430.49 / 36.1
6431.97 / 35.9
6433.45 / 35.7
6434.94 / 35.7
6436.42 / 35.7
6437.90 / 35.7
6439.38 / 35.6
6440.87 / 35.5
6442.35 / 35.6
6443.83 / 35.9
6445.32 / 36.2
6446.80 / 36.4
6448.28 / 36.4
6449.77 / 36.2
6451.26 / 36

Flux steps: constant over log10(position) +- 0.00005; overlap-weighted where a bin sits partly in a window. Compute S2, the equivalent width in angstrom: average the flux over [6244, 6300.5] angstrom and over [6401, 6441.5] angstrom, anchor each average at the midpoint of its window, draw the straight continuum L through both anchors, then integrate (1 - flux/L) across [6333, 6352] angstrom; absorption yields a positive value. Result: -0.27 angstrom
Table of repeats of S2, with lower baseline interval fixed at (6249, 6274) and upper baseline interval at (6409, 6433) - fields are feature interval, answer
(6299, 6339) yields -0.56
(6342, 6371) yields -0.69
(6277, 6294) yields -0.60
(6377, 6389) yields -0.31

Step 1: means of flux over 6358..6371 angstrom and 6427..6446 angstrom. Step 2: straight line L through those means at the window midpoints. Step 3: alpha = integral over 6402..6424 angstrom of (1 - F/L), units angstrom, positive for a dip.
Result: 0.2 angstrom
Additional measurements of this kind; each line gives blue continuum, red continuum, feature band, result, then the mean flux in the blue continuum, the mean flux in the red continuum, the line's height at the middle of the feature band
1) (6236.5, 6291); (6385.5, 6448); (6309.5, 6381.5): -0.9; 35.5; 35.9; 35.7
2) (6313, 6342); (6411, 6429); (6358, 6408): -0.7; 35.8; 35.6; 35.7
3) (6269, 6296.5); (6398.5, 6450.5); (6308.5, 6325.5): 0.2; 36.3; 35.7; 36.1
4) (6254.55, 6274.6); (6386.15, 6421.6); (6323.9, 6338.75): -0.2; 35.2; 35.9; 35.5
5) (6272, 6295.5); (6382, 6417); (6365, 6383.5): -0.1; 36.3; 36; 36.1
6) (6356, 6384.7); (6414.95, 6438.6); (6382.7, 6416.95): 0.0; 36.3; 35.7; 36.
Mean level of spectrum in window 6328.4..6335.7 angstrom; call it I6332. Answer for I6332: 36.4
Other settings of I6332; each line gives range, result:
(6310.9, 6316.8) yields 36.2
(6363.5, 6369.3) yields 35.8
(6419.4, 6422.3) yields 35.3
